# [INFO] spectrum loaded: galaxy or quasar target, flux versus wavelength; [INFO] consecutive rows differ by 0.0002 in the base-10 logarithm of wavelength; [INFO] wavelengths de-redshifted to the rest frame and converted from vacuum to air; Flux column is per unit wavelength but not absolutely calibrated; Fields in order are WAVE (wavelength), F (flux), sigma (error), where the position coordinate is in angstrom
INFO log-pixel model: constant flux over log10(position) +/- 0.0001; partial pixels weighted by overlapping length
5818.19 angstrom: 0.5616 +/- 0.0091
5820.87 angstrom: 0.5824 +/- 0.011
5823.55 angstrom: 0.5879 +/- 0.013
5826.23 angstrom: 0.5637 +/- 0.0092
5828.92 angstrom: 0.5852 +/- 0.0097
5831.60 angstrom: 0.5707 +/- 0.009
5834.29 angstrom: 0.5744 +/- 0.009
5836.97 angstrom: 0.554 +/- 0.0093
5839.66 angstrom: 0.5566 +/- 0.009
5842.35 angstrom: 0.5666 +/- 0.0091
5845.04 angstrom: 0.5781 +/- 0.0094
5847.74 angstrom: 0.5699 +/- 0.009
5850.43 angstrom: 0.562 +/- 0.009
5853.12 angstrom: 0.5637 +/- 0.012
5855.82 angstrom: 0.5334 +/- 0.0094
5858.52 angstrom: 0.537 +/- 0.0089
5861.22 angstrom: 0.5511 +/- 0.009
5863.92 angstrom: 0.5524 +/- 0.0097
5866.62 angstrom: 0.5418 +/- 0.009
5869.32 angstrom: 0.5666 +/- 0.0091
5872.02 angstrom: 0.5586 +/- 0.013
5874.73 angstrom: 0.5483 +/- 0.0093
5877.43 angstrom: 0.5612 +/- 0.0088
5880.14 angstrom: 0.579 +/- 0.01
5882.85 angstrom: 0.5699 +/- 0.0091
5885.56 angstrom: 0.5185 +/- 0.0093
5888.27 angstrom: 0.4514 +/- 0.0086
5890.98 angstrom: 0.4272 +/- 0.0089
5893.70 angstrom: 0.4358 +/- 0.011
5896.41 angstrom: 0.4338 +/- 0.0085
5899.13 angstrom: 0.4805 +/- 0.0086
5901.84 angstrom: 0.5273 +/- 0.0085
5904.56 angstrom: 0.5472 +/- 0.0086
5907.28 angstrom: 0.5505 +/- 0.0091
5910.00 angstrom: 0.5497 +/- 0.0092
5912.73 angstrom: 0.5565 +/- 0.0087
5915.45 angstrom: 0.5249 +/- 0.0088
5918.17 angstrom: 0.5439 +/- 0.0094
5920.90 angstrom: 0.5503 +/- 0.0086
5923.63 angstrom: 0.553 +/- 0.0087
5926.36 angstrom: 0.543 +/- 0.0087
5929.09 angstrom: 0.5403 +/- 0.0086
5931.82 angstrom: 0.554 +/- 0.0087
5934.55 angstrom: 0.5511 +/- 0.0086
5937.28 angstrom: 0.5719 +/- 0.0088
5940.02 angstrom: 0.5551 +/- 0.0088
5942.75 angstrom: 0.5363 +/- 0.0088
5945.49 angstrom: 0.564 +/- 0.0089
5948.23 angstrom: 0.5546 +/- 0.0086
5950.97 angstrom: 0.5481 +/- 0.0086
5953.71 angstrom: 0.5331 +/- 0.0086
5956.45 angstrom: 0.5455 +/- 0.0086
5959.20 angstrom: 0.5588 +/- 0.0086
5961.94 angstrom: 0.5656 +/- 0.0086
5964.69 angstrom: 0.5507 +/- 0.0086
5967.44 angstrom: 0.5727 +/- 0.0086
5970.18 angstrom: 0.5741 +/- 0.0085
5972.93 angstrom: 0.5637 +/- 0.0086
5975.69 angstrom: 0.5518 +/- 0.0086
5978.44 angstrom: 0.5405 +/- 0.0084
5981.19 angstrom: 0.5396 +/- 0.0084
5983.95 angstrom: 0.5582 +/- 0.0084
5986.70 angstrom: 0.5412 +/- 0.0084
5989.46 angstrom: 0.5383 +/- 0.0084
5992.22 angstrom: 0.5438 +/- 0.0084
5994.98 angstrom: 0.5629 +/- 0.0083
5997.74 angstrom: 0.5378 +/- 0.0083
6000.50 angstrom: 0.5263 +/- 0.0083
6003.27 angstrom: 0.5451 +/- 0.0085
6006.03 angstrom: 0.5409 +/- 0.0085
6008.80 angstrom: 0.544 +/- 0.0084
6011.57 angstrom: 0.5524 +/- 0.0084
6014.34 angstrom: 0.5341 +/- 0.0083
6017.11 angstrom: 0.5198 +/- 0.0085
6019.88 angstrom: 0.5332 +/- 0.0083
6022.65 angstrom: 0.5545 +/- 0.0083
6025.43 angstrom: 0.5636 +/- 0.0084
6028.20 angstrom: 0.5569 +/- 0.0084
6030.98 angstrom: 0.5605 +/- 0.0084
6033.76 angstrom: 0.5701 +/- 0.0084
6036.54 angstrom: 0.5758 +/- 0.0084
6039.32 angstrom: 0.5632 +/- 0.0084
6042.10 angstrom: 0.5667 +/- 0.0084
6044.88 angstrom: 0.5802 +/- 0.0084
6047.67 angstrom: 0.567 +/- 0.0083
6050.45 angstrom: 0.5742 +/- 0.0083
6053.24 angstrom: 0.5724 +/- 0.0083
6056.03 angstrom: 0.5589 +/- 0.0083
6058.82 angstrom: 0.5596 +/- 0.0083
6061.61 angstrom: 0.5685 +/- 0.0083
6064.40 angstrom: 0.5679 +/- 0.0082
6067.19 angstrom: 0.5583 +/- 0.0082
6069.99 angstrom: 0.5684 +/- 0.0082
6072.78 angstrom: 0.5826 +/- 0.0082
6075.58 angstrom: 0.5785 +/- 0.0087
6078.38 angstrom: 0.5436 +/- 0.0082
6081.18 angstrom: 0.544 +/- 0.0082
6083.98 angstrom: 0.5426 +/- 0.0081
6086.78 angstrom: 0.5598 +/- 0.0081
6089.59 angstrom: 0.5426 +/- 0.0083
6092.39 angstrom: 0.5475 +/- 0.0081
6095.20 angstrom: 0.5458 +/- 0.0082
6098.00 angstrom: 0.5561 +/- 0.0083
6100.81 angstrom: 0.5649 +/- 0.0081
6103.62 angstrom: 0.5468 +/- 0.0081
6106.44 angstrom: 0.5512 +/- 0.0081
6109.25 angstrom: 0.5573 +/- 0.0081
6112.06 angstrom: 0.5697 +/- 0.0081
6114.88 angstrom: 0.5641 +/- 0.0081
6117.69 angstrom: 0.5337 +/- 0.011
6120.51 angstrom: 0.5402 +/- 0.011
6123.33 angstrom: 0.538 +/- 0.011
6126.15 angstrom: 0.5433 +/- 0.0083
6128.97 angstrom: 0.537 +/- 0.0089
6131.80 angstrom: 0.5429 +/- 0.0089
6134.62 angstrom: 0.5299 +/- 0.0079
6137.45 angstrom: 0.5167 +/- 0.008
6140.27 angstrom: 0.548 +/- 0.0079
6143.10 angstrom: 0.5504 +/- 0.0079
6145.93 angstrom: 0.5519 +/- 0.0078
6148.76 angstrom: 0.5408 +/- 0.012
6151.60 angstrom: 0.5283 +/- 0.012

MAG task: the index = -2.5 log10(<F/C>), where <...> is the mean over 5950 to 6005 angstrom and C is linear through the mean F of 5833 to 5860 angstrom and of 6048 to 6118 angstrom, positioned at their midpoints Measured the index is 0.018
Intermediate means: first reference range 0.559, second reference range 0.559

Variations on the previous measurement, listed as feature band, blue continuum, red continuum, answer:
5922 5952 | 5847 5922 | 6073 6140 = -0.03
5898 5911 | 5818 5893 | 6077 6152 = 0.04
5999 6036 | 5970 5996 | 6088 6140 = 0.00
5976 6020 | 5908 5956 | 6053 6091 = 0.02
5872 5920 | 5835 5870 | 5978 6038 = 0.07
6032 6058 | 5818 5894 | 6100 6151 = -0.04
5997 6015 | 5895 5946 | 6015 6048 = 0.03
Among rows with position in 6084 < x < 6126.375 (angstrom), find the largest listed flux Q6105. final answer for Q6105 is 0.5697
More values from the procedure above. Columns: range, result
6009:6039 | 0.5758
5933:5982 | 0.5741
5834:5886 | 0.579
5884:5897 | 0.5185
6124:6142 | 0.548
